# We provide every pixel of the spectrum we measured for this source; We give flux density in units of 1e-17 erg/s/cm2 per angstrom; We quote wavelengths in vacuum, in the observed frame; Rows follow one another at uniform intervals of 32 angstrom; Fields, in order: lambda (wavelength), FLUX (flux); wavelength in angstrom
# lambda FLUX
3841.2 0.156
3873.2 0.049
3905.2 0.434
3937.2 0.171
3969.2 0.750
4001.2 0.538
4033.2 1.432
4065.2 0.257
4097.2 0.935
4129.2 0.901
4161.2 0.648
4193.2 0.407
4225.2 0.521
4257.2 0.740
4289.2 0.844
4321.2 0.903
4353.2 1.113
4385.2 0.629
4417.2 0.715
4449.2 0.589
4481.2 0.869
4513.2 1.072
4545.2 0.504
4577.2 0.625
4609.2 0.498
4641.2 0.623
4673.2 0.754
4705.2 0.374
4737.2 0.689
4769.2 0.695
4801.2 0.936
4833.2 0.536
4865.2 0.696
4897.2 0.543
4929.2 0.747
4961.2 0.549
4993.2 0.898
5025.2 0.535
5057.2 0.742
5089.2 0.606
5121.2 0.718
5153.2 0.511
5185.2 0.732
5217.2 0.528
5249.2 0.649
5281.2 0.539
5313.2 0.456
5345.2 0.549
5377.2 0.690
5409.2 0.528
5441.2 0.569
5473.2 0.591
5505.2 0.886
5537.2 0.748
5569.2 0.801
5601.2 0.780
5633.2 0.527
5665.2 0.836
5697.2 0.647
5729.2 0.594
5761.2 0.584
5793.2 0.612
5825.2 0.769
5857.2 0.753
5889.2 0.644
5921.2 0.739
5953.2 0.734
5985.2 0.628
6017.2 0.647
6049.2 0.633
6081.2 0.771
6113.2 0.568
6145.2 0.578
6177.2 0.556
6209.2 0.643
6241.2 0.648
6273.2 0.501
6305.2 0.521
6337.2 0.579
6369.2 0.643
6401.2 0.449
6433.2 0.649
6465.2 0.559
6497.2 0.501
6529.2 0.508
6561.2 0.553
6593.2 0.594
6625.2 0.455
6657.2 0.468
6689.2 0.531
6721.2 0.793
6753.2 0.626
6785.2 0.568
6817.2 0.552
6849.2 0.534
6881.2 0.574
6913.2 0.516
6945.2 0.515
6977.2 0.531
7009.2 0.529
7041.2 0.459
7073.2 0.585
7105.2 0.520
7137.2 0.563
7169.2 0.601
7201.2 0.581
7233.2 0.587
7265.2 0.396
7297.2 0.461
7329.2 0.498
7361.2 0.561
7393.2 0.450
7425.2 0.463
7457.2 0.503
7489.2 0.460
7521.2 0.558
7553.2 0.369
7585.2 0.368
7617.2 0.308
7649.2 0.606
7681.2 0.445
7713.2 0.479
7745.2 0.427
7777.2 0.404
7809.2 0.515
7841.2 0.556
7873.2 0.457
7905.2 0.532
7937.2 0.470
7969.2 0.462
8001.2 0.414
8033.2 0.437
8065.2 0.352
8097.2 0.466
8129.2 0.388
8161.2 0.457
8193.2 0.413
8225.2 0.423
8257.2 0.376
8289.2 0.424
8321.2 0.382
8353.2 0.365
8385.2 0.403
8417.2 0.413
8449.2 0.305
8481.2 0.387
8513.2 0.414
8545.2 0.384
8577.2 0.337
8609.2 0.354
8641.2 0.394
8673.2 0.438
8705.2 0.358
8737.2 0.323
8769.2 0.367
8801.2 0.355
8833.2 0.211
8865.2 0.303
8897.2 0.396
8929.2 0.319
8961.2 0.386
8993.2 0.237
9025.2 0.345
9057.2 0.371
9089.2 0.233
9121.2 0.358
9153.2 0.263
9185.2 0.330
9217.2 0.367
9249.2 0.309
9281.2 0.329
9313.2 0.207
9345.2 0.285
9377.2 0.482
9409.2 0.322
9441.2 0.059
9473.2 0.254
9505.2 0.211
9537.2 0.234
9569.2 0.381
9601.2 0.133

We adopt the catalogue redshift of 0.03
